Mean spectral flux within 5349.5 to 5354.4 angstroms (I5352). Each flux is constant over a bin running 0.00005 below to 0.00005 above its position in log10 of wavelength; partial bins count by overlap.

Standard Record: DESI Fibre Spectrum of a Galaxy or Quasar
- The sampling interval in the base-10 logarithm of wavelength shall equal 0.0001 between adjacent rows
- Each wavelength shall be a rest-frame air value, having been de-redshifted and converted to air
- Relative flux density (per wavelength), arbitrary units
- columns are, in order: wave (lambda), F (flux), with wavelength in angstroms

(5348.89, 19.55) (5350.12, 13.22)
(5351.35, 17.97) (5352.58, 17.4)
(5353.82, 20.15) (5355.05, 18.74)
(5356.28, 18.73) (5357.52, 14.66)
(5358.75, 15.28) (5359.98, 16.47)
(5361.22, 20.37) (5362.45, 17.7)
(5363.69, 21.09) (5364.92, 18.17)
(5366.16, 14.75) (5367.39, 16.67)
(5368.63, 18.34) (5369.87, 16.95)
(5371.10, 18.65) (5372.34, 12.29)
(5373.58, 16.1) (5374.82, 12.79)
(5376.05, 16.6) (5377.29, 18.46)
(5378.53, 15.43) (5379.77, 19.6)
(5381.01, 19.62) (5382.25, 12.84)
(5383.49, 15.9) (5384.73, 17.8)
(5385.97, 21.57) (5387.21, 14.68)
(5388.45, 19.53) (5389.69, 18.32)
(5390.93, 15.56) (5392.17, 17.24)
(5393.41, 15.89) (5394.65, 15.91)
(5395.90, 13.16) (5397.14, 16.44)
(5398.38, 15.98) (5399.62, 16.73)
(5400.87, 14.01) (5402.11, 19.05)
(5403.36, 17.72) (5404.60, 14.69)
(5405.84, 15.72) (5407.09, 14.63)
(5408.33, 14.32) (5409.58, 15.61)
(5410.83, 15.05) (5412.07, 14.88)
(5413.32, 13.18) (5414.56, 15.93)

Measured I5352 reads 17.2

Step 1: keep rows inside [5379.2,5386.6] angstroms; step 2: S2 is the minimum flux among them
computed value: 12.84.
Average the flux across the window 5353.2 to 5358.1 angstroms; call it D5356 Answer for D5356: 18.1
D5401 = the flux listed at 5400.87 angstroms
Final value 14.01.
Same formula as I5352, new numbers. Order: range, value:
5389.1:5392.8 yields 17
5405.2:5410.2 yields 15.1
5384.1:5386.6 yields 19.7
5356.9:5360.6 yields 15.5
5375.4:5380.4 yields 17.5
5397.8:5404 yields 16.7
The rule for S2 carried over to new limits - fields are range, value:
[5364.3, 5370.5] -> 14.75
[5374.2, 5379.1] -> 12.79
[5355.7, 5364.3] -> 14.66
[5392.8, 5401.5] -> 13.16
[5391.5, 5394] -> 15.89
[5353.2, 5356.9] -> 18.73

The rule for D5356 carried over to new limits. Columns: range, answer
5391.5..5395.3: 16.3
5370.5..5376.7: 15.3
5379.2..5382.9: 17.3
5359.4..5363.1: 18.2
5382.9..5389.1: 17.9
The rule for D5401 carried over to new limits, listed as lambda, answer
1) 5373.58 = 16.1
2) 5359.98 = 16.47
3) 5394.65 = 15.91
